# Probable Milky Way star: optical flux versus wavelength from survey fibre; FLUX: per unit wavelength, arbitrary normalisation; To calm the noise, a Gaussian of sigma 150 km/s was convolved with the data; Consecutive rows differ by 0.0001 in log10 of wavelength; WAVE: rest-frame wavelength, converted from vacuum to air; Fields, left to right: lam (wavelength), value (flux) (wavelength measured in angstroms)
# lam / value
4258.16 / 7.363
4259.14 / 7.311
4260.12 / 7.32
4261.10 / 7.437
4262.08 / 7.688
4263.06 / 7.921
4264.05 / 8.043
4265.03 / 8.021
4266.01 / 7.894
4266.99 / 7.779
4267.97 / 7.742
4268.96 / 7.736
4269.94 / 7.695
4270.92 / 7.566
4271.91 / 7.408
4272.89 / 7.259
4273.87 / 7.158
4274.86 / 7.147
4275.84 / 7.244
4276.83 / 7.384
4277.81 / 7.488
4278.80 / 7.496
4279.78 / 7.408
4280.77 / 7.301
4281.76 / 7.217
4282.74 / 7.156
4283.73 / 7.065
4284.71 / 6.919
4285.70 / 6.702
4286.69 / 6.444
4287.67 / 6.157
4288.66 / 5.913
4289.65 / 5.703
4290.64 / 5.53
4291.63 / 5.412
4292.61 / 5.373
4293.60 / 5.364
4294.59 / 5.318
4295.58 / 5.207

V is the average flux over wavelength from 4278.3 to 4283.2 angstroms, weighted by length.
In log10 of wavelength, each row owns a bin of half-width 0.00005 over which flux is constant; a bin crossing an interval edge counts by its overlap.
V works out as 7.31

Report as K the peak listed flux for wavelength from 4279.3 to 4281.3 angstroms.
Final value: 7.408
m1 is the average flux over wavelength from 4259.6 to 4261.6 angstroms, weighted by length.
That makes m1 7.39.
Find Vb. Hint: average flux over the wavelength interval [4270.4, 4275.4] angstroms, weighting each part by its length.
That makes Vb 7.31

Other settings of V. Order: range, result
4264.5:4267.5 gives 7.92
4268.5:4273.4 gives 7.54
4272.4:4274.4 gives 7.21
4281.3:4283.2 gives 7.21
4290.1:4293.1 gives 5.45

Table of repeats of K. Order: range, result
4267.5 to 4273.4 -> 7.742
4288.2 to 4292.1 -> 5.913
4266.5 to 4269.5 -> 7.779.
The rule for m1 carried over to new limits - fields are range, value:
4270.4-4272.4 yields 7.49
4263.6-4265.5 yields 8.04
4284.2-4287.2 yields 6.7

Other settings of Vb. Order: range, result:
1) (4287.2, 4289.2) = 6.01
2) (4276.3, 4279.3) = 7.45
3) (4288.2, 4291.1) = 5.71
